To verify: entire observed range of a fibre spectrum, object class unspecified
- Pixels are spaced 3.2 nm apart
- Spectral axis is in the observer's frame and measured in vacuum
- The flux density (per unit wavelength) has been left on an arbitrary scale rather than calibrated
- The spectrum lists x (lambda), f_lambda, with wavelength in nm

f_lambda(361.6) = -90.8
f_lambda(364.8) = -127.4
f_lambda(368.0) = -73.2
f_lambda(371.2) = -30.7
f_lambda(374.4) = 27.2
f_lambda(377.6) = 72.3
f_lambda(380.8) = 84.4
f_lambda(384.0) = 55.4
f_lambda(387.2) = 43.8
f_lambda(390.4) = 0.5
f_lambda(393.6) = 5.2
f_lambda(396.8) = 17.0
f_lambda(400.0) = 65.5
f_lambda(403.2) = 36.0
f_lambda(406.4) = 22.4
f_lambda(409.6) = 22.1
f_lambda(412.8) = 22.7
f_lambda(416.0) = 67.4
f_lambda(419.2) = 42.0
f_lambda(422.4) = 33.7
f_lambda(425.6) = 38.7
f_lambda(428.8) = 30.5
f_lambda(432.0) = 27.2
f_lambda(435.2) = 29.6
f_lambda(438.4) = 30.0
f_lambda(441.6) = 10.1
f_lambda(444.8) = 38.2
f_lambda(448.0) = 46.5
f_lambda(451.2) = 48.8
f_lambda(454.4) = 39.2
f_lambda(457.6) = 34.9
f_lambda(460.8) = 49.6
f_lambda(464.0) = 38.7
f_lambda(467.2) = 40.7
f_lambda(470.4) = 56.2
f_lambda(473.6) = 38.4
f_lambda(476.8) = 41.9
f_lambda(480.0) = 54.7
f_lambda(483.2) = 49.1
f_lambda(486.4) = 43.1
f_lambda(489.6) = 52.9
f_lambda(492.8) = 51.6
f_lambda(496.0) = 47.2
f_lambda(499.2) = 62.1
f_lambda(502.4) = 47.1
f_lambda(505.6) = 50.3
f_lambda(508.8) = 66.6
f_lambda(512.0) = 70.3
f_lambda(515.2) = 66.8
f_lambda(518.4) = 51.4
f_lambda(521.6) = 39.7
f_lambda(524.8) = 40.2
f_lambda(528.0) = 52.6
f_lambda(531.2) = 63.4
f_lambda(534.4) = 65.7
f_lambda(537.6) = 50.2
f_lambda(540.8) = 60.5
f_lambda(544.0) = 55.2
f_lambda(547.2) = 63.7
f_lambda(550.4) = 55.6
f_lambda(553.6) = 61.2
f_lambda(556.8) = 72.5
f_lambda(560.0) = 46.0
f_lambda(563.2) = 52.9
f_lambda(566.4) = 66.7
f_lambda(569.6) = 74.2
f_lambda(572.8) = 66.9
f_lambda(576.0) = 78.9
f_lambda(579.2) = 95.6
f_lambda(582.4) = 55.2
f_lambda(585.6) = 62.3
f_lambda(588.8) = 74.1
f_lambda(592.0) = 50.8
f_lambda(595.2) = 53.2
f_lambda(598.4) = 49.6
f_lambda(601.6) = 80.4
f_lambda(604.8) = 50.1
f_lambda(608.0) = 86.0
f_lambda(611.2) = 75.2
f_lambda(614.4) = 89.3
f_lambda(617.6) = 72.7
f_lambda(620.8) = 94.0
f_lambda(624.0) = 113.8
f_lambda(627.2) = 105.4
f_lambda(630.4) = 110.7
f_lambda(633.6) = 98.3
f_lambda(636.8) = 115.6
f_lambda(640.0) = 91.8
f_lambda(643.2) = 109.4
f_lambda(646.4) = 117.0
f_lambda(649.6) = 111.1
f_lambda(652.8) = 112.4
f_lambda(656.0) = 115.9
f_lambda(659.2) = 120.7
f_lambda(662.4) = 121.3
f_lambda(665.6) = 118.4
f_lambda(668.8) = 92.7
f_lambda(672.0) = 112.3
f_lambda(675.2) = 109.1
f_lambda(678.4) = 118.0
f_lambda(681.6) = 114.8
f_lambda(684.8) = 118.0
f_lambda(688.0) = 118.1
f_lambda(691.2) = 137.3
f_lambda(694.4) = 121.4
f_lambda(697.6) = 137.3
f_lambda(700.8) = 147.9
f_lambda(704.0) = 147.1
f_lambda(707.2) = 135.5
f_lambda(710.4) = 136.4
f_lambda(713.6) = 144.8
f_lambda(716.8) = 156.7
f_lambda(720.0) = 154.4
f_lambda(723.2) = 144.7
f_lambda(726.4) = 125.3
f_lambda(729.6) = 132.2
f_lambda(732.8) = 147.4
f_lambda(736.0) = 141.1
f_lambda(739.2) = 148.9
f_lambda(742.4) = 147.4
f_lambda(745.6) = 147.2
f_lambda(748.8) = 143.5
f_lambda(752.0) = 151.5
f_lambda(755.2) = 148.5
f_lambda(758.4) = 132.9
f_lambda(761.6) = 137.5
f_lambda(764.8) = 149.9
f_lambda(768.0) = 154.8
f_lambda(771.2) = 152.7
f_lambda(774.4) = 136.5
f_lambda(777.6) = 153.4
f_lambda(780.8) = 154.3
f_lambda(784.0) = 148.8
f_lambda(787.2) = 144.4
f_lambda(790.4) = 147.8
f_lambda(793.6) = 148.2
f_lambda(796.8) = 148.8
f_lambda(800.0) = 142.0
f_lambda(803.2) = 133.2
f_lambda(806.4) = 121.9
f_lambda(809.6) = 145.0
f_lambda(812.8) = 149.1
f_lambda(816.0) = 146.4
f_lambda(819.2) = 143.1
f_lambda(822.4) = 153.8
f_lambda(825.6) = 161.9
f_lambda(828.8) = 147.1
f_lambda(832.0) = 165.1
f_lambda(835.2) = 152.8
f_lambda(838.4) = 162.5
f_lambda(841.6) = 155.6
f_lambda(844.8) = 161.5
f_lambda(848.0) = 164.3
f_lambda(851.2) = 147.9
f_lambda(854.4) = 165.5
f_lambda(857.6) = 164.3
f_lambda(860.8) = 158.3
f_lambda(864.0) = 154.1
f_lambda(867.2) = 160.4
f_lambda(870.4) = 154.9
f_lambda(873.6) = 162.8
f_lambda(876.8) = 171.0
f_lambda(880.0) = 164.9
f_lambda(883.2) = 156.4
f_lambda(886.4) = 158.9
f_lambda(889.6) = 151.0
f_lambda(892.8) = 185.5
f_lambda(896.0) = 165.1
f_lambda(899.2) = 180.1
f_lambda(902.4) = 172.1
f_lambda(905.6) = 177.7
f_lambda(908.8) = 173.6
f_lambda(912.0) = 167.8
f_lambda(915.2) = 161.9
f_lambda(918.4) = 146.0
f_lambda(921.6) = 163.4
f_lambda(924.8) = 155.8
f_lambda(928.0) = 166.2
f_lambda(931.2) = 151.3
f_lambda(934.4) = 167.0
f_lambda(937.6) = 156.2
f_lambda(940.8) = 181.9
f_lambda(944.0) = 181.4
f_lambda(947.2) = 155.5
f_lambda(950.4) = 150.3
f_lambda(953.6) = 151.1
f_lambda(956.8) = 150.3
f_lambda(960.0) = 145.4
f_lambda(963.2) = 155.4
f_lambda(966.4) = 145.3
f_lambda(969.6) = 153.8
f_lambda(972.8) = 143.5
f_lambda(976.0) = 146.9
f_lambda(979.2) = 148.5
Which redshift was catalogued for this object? 0.56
